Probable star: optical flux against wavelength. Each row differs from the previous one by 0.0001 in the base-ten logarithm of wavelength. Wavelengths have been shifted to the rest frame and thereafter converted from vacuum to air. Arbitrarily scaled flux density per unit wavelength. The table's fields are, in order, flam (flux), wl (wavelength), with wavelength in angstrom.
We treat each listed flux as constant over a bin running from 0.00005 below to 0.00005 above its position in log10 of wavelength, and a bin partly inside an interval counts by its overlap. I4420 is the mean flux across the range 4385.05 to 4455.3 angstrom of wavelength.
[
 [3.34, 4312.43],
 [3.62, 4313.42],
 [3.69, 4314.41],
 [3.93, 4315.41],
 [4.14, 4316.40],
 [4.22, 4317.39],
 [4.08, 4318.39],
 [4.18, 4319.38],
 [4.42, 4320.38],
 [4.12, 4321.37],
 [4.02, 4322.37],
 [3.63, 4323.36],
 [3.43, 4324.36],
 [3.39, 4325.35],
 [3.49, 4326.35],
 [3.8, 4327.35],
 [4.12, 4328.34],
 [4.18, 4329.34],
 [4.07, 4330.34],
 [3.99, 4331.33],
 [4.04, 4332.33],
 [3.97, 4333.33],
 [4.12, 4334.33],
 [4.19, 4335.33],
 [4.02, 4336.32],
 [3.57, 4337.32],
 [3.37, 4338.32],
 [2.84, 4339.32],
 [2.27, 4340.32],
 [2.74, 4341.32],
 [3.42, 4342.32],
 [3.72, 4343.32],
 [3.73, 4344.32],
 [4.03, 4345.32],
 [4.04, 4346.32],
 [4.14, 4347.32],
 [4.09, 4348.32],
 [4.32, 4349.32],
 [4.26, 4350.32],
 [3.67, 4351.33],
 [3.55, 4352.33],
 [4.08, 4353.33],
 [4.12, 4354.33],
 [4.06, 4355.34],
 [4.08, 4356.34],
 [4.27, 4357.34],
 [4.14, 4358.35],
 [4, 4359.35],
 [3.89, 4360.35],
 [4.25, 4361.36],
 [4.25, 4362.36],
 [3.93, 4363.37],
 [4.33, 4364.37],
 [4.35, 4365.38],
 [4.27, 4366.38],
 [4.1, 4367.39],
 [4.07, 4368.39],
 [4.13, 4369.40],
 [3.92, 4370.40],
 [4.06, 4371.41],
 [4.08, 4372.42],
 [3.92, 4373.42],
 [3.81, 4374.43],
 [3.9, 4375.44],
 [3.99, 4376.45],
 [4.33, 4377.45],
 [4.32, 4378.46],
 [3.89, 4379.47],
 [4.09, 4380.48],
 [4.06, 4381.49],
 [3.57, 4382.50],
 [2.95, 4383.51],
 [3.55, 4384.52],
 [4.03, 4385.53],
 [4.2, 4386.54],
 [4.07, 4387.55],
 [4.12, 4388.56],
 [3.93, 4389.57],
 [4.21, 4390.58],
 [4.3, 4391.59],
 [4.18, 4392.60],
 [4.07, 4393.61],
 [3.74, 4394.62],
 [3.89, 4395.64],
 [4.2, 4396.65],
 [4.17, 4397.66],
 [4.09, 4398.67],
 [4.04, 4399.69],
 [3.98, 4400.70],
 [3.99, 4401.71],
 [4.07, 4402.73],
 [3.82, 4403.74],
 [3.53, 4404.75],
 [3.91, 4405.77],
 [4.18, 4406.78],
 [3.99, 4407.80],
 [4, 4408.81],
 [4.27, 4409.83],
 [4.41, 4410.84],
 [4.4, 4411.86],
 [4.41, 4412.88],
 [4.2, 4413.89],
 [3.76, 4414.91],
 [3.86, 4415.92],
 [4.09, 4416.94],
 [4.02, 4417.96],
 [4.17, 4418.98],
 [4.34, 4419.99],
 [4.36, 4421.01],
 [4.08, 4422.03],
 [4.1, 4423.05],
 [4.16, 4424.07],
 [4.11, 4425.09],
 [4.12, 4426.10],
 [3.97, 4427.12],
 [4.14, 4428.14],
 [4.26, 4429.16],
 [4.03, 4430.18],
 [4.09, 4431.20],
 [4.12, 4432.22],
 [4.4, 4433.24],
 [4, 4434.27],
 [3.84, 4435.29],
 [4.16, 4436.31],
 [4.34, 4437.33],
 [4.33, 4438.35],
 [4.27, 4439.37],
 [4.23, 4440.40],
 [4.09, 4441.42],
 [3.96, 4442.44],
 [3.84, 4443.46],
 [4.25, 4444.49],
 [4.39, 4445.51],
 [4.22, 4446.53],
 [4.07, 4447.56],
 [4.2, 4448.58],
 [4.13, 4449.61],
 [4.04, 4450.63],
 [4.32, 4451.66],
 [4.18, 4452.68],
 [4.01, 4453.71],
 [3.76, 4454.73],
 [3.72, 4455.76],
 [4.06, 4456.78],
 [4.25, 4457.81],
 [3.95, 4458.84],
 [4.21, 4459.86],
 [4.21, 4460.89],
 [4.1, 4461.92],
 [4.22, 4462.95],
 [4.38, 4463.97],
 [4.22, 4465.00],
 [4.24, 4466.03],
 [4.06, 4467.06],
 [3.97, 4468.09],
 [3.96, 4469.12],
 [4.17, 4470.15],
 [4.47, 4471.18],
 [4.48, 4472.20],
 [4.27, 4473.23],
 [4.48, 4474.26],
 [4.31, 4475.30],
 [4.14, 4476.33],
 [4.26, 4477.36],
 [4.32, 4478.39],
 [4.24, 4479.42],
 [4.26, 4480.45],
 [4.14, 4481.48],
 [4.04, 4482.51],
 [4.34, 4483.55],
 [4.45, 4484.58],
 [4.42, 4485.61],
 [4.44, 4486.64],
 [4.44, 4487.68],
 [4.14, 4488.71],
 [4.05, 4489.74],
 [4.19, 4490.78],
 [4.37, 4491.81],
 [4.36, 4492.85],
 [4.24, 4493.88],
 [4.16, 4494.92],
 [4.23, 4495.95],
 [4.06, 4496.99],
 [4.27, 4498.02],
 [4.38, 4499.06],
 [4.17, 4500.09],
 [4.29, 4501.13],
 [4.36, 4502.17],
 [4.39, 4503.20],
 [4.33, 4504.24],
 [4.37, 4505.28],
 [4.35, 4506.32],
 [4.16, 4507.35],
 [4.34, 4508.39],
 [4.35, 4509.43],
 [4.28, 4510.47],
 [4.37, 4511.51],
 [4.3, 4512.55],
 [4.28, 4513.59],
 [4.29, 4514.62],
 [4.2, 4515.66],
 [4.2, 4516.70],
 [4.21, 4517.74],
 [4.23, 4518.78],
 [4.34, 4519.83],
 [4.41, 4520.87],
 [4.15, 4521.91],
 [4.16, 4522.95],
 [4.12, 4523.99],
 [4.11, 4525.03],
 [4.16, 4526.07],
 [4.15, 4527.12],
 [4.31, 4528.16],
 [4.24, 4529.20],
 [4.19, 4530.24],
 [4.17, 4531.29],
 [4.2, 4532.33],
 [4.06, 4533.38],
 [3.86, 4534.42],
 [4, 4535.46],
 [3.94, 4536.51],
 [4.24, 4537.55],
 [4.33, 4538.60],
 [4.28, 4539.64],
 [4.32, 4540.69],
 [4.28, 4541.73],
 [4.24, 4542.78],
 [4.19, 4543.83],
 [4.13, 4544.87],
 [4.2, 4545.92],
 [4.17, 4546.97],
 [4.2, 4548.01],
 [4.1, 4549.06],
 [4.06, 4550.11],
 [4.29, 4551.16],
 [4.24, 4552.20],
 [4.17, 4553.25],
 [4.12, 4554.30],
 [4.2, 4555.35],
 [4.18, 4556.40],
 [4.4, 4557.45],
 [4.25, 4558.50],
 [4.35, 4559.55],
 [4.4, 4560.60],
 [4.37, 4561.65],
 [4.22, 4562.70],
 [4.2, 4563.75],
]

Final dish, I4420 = 4.1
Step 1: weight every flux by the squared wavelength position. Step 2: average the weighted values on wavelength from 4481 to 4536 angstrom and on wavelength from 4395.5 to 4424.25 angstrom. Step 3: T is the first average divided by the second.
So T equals 1.08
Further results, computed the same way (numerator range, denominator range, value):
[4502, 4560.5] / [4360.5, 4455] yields 1.09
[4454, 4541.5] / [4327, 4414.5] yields 1.13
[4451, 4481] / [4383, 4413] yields 1.07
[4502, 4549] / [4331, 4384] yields 1.16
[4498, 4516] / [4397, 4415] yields 1.11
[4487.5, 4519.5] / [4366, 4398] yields 1.13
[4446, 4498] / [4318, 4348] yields 1.19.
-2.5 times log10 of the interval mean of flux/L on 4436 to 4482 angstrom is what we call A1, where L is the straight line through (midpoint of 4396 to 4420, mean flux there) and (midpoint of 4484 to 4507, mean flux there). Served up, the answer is 0.007 mag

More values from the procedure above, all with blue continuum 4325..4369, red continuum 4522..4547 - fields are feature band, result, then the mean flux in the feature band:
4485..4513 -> -0.045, 4.29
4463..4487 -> -0.047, 4.26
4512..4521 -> -0.032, 4.27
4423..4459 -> -0.022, 4.12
